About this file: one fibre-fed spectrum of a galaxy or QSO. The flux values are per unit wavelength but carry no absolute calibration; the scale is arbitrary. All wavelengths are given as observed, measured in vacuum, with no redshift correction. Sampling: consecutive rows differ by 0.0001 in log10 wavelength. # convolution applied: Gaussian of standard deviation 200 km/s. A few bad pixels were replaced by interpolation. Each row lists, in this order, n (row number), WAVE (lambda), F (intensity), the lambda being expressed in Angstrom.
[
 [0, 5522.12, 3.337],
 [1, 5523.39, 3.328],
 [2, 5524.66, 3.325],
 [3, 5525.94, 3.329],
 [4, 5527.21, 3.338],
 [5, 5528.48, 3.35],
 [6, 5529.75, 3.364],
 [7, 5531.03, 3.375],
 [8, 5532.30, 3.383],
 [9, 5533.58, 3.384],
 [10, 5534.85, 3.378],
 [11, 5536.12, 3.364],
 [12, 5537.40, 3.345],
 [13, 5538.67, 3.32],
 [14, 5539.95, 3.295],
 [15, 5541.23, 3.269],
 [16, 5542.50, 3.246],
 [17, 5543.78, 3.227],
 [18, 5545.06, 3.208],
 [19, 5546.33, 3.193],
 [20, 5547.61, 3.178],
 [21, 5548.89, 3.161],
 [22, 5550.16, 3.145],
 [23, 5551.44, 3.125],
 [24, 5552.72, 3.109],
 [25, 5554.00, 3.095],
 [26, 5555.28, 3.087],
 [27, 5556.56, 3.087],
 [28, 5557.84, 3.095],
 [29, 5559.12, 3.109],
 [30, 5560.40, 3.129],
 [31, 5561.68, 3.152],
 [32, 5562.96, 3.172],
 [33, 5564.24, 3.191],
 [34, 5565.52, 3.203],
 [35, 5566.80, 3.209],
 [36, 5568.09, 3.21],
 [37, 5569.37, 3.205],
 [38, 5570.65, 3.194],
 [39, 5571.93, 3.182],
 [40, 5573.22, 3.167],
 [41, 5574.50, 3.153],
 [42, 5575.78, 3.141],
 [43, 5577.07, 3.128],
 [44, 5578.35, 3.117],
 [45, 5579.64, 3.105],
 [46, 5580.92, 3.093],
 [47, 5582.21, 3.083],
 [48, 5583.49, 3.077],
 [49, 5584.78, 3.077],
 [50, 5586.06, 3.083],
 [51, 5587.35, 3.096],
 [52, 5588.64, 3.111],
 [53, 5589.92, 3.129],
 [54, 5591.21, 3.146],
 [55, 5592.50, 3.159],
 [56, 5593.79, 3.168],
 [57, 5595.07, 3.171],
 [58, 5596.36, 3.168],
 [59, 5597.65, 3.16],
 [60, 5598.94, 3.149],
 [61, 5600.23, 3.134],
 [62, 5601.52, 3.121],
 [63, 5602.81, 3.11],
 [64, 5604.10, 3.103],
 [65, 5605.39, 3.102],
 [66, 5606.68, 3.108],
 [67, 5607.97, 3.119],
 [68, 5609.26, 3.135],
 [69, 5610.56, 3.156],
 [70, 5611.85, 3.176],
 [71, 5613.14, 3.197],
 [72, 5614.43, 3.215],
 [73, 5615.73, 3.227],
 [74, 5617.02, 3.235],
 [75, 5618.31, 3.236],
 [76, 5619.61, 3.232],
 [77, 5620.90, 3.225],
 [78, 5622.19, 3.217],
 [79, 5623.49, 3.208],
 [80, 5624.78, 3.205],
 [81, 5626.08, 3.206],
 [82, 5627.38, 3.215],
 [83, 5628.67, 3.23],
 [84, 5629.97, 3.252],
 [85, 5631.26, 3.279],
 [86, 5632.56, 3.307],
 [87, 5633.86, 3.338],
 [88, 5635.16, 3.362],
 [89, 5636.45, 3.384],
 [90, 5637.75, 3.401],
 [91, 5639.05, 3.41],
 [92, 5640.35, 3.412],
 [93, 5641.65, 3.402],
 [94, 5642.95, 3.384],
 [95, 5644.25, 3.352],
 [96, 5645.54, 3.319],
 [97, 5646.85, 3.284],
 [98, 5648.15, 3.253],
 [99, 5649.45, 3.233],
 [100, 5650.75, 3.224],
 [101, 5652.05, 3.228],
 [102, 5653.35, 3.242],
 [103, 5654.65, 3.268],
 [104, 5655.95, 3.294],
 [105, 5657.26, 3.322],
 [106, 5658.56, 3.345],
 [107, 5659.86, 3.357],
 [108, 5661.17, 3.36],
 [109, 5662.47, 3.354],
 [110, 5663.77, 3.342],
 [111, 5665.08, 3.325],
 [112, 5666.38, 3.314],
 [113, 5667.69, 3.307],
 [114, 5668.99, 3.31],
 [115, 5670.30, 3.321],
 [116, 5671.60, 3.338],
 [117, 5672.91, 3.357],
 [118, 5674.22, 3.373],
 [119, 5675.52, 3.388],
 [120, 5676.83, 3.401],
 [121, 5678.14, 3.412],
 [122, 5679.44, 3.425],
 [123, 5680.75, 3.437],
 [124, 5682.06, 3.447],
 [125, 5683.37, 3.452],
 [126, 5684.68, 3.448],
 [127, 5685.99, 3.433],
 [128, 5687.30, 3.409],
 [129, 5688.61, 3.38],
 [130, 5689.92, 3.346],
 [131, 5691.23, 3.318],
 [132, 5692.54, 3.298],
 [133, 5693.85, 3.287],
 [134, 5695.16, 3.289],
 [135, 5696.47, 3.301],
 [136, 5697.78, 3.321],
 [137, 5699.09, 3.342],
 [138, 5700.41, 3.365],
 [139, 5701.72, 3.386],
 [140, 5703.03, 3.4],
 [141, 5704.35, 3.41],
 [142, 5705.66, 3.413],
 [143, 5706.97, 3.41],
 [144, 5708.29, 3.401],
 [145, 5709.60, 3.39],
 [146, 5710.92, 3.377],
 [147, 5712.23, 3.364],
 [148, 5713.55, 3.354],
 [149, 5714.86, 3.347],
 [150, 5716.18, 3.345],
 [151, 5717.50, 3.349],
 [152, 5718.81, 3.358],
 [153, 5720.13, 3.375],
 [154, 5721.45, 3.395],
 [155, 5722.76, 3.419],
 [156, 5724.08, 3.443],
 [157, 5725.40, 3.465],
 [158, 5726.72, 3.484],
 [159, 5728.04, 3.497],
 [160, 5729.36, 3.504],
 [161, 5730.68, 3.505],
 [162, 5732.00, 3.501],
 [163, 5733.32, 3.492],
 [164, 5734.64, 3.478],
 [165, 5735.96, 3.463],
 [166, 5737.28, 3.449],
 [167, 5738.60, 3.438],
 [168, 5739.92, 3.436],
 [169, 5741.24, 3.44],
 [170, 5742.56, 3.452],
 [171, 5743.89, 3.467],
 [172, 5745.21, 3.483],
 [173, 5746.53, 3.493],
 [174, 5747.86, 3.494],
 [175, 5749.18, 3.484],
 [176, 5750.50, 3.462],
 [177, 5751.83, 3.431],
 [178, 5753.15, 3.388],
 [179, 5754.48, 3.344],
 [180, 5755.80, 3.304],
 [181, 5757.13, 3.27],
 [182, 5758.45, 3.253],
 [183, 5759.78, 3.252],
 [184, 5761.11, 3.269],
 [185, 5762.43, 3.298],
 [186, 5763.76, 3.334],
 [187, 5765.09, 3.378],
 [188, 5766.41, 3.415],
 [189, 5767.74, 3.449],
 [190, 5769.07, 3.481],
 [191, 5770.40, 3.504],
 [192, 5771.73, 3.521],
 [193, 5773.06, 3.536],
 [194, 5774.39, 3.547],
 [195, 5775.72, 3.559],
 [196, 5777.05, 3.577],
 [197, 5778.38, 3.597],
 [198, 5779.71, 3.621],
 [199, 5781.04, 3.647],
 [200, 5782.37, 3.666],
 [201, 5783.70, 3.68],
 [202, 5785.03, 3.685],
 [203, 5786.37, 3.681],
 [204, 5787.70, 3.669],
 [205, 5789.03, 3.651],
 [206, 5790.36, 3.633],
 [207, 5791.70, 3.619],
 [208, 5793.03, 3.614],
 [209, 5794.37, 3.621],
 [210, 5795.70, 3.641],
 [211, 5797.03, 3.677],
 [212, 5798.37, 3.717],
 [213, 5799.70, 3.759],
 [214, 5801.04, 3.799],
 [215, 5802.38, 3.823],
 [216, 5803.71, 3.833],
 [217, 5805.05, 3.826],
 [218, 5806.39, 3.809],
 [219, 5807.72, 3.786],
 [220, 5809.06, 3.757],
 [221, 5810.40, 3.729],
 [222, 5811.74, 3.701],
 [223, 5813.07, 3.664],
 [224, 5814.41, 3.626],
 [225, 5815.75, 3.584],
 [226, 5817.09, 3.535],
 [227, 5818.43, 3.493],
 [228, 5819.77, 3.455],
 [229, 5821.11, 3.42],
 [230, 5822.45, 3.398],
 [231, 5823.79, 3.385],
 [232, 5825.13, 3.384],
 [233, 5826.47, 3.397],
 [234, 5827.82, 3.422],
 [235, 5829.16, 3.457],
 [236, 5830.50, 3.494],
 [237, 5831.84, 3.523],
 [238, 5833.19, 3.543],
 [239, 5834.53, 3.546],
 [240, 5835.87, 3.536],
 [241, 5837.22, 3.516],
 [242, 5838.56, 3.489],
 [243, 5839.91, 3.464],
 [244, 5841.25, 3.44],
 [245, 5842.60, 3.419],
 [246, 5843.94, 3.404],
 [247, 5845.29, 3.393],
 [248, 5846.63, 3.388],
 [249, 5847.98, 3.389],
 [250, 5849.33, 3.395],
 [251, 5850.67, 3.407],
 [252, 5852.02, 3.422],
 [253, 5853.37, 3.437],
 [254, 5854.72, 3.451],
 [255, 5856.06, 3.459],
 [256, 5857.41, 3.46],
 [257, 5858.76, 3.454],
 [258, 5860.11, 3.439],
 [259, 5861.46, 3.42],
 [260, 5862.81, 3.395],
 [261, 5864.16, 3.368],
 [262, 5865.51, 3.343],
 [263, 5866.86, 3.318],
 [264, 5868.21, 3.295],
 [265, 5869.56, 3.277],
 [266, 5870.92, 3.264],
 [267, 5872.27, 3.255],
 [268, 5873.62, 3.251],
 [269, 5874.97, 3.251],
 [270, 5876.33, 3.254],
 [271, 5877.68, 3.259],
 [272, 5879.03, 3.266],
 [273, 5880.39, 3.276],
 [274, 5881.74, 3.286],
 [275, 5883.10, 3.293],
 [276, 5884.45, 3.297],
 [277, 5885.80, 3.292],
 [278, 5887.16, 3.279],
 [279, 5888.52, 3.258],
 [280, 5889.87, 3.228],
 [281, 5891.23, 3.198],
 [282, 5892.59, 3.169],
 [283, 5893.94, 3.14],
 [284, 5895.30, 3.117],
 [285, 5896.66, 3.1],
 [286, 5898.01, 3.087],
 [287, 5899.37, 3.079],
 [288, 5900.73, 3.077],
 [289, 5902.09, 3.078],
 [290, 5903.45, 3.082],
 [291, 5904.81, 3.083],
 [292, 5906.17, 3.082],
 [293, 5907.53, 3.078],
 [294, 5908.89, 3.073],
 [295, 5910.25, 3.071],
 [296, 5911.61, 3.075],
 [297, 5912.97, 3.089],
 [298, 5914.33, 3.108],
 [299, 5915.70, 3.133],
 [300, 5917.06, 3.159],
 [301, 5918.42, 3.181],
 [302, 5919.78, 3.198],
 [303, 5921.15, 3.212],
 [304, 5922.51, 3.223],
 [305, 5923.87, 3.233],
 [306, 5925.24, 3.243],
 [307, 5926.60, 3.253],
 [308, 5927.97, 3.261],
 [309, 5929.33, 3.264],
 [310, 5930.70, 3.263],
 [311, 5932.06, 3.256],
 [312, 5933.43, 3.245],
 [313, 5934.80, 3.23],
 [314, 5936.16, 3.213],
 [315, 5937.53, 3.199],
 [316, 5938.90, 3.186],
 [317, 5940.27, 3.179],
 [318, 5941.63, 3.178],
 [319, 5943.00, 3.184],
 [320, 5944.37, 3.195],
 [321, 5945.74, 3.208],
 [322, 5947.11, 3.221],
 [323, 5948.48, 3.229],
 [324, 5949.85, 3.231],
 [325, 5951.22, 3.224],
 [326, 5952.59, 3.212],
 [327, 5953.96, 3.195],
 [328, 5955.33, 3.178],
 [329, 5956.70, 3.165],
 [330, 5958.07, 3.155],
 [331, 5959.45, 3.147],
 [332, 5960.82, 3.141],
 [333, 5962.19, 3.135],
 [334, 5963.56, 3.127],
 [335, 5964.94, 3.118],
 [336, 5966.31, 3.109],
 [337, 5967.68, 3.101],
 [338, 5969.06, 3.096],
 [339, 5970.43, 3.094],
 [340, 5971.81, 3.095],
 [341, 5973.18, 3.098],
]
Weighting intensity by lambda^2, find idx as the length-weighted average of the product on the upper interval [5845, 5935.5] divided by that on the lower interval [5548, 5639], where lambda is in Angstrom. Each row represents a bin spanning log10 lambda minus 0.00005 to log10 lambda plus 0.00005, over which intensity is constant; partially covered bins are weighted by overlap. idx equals 1.13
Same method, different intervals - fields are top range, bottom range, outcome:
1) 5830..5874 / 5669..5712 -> 1.07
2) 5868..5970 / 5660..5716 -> 1.02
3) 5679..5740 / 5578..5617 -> 1.13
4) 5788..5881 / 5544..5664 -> 1.18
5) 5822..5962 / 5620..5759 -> 1.04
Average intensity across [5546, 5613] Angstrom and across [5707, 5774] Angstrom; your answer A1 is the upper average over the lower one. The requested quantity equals 1.09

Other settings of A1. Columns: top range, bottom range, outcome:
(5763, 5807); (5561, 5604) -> 1.15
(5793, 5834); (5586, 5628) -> 1.14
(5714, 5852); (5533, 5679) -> 1.09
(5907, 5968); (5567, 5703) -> 0.98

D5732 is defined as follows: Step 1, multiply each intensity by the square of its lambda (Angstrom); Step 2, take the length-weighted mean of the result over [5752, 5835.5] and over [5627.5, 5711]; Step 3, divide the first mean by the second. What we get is 1.1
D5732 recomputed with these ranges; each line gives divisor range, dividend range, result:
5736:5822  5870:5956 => 0.94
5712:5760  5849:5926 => 1.00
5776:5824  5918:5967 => 0.92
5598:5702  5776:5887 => 1.13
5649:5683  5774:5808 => 1.15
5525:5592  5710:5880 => 1.18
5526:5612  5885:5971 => 1.13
